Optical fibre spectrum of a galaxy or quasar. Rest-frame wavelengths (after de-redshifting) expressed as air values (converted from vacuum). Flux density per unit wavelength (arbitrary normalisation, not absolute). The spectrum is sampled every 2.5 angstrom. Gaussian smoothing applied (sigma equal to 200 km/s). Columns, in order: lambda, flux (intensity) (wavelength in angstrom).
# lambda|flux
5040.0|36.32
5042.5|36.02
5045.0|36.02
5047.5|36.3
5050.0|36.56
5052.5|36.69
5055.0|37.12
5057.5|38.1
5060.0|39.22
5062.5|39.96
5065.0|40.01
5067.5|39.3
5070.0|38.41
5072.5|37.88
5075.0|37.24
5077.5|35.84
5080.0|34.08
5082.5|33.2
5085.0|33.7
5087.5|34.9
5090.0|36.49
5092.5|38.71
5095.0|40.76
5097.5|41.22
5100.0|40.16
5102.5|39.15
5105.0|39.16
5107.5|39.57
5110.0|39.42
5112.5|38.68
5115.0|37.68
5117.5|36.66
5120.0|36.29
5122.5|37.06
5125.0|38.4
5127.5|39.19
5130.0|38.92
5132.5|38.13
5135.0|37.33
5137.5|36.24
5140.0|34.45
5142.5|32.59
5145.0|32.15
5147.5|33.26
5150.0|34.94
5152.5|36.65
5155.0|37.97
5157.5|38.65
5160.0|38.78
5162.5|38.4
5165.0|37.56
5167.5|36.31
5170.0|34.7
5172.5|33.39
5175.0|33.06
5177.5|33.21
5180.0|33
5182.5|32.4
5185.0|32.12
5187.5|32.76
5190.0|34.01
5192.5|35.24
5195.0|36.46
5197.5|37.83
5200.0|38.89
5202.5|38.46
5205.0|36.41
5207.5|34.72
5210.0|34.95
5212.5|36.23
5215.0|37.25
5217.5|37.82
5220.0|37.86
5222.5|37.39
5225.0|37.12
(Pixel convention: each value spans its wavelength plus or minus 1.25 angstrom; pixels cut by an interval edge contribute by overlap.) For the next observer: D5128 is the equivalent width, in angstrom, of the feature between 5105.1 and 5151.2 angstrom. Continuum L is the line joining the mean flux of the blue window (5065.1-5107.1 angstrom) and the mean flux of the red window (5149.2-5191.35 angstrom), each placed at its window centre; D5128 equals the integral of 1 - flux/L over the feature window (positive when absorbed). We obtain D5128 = -0.5 angstrom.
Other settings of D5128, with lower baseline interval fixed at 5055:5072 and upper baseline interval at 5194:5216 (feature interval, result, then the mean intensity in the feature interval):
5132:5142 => 0.5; 36.1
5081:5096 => 0.9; 36.2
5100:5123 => -0.1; 38.3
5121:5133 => -0.1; 38.3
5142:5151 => 1.1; 33.2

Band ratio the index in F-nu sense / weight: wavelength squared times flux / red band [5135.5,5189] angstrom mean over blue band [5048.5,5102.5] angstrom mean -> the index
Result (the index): 0.96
